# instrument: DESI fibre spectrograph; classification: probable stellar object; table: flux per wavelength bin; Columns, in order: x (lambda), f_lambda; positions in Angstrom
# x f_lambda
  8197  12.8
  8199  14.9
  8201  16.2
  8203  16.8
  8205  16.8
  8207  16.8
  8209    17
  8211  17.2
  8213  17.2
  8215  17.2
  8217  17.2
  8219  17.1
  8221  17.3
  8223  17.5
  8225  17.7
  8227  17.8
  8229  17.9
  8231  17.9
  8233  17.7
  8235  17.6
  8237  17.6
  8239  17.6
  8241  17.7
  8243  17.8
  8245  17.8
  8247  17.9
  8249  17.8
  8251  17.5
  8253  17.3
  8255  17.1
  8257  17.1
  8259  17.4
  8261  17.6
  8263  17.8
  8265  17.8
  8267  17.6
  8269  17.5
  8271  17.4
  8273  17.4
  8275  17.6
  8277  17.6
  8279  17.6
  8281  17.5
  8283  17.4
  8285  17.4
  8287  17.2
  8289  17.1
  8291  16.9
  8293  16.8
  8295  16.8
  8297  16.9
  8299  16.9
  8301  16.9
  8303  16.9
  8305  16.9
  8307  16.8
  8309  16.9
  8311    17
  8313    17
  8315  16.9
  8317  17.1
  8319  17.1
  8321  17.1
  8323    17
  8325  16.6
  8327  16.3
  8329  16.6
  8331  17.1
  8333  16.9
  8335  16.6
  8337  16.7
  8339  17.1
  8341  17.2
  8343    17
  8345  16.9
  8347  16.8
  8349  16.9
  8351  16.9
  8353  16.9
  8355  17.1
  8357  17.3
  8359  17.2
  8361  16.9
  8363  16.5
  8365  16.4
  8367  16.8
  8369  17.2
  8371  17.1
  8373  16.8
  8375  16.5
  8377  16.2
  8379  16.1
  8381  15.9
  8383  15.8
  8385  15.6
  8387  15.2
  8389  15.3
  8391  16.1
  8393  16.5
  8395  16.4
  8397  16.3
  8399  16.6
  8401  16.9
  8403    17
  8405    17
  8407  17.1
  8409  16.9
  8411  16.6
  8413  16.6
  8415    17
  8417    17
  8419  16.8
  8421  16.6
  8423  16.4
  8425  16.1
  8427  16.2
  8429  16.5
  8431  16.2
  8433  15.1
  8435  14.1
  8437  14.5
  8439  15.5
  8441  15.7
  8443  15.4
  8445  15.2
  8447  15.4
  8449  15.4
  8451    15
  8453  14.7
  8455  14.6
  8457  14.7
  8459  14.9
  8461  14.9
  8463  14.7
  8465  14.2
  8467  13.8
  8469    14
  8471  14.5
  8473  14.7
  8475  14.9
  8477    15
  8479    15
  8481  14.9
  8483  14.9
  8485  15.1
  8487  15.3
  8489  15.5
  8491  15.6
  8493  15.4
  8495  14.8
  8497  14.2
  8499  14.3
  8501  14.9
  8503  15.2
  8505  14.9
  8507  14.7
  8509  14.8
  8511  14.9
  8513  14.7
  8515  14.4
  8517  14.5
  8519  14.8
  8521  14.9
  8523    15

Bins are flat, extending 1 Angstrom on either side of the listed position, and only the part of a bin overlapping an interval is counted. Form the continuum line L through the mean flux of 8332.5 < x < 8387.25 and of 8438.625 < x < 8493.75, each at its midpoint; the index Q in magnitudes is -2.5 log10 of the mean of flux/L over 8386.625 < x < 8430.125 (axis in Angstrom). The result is -0.04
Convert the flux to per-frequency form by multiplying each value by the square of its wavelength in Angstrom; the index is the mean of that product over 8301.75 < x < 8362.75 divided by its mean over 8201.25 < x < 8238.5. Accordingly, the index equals 1.00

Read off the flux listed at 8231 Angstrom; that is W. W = 17.9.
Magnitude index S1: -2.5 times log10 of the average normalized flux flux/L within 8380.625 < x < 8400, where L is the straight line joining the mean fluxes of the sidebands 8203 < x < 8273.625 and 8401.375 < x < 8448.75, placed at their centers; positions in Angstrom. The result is 0.03 mag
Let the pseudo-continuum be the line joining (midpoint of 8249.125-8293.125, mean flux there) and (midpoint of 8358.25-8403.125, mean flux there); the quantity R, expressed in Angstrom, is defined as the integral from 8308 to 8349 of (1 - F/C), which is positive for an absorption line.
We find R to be -0.05 Angstrom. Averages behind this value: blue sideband 17.4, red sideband 16.4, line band 16.9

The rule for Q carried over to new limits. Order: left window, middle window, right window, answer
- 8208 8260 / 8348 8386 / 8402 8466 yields -0.02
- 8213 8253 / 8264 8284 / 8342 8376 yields -0.01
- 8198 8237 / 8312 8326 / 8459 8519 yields -0.05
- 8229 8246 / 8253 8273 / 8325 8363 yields 0.00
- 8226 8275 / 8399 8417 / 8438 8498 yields -0.08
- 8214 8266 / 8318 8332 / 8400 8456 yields 0.00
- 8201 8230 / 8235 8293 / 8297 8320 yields -0.03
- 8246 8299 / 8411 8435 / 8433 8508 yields -0.06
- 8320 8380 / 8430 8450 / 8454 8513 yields 0.01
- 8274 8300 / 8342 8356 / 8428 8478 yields -0.04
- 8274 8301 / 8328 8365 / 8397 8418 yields 0.01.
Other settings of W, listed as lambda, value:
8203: 16.8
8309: 16.9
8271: 17.4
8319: 17.1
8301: 16.9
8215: 17.2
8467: 13.8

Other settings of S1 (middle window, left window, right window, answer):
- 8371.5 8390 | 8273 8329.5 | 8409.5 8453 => 0.02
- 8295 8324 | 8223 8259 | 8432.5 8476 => -0.01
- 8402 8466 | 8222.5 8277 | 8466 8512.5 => -0.02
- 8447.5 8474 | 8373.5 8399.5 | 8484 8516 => 0.05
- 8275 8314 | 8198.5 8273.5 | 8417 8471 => -0.02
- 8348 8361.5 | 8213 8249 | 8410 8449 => -0.03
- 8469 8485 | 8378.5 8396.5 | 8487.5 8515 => 0.02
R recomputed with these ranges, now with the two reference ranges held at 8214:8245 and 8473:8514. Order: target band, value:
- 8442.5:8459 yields 0.4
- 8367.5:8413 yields -1.3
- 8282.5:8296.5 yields -0.1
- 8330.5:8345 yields -0.4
